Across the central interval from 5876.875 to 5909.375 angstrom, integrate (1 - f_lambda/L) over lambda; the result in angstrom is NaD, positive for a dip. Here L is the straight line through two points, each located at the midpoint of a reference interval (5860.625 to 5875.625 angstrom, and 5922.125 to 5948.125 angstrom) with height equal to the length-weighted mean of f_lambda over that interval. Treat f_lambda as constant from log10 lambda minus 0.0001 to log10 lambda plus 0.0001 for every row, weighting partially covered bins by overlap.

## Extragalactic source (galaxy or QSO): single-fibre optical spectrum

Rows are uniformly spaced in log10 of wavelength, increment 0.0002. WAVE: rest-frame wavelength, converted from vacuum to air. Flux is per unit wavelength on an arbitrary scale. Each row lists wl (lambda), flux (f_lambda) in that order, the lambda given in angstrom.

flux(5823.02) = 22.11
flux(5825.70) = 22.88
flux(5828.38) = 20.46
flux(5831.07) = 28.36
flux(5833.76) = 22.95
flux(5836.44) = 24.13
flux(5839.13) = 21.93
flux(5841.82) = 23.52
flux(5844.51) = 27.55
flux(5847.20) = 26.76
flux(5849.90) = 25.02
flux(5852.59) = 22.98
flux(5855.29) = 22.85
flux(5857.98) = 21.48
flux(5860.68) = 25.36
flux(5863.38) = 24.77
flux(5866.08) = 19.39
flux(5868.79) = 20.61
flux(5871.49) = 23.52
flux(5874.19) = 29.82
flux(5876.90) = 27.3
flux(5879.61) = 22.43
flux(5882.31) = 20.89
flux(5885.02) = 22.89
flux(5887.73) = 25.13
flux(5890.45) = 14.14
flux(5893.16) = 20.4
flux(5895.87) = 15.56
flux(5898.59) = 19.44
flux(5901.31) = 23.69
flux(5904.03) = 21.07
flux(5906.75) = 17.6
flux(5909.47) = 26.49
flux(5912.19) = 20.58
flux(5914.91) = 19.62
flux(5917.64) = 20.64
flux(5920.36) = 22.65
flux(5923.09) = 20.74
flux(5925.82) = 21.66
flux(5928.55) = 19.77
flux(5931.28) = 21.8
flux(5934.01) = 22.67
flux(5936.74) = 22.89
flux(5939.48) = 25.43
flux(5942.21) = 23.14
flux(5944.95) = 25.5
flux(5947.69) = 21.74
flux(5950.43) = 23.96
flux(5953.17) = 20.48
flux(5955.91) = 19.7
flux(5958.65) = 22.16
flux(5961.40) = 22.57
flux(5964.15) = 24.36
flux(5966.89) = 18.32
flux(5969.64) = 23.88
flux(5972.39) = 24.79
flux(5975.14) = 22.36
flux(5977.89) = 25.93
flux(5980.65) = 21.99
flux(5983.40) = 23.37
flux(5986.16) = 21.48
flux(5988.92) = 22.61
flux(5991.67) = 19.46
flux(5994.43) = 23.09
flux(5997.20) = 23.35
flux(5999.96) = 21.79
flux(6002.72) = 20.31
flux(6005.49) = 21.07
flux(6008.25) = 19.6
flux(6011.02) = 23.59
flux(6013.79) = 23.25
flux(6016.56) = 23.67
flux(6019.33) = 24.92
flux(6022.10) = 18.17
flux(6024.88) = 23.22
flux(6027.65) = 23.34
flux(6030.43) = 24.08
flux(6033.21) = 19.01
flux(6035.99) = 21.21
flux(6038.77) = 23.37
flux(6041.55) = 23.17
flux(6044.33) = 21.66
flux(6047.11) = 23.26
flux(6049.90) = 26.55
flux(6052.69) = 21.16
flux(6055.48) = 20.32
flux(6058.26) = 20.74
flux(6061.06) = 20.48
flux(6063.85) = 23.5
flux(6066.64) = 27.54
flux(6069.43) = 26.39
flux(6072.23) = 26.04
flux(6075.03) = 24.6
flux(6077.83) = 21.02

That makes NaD 3.5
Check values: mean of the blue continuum 23.8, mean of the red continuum 22.6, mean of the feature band 20.8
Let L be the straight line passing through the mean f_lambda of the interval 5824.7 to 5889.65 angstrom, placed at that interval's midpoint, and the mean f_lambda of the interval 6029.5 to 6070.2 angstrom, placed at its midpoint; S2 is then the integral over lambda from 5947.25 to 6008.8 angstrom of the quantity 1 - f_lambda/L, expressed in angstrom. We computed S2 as 2.7 angstrom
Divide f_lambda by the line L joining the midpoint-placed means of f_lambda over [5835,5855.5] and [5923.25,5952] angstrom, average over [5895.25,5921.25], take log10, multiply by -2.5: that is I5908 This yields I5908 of 0.12 mag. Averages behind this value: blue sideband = 24.4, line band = 20.8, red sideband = 22.8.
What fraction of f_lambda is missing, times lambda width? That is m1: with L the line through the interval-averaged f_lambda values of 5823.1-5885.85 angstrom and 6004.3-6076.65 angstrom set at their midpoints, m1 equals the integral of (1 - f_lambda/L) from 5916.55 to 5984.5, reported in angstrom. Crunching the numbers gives 2.3 angstrom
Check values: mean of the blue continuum 23.8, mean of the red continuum 22.8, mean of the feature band 22.5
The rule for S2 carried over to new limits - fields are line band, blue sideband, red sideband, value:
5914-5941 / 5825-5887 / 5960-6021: 1.5 angstrom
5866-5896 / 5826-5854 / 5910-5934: 0.8 angstrom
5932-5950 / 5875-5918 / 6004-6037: -1.7 angstrom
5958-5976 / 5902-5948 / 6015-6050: -0.3 angstrom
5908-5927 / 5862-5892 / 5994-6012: 0.6 angstrom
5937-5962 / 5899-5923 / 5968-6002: -0.7 angstrom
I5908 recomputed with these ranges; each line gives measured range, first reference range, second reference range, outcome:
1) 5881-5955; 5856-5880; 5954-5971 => 0.061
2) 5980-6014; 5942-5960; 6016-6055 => 0.028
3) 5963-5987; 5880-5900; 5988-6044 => -0.077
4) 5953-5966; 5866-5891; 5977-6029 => 0.034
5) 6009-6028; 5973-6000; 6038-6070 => 0.005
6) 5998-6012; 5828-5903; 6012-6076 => 0.084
